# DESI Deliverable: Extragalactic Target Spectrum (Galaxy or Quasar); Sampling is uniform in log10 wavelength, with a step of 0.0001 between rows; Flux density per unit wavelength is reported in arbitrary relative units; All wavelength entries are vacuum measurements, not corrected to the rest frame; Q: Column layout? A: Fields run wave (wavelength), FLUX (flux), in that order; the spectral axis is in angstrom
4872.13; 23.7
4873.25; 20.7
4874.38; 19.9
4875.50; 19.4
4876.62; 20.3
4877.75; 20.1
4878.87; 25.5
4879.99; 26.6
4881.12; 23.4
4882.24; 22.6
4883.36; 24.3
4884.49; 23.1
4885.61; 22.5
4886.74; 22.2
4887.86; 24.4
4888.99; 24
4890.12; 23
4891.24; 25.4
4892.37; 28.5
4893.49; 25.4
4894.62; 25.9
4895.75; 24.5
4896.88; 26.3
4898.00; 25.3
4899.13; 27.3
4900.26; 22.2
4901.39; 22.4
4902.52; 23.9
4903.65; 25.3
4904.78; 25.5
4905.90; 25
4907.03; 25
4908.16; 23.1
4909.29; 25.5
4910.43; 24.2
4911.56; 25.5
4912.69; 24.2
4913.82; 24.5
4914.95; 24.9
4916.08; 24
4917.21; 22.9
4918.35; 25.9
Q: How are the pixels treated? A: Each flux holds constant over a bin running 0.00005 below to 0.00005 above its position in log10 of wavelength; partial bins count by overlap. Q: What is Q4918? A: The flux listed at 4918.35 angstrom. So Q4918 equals 25.9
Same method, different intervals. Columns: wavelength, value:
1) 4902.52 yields 23.9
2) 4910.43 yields 24.2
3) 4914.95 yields 24.9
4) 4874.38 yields 19.9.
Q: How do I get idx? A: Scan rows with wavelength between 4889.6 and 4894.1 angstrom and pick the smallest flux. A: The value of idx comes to 23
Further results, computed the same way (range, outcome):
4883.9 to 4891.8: 22.2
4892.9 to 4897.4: 24.5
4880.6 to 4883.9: 22.6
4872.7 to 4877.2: 19.4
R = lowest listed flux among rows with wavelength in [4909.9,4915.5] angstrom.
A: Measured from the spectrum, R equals 24.2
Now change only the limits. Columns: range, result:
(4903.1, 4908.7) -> 23.1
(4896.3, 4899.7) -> 25.3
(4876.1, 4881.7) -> 20.1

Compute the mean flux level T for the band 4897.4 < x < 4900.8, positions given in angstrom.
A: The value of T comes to 25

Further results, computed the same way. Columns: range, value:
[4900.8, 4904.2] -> 23.8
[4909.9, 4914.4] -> 24.6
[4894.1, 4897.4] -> 25.5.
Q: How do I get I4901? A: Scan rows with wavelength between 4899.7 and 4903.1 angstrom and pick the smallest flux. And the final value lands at 22.2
